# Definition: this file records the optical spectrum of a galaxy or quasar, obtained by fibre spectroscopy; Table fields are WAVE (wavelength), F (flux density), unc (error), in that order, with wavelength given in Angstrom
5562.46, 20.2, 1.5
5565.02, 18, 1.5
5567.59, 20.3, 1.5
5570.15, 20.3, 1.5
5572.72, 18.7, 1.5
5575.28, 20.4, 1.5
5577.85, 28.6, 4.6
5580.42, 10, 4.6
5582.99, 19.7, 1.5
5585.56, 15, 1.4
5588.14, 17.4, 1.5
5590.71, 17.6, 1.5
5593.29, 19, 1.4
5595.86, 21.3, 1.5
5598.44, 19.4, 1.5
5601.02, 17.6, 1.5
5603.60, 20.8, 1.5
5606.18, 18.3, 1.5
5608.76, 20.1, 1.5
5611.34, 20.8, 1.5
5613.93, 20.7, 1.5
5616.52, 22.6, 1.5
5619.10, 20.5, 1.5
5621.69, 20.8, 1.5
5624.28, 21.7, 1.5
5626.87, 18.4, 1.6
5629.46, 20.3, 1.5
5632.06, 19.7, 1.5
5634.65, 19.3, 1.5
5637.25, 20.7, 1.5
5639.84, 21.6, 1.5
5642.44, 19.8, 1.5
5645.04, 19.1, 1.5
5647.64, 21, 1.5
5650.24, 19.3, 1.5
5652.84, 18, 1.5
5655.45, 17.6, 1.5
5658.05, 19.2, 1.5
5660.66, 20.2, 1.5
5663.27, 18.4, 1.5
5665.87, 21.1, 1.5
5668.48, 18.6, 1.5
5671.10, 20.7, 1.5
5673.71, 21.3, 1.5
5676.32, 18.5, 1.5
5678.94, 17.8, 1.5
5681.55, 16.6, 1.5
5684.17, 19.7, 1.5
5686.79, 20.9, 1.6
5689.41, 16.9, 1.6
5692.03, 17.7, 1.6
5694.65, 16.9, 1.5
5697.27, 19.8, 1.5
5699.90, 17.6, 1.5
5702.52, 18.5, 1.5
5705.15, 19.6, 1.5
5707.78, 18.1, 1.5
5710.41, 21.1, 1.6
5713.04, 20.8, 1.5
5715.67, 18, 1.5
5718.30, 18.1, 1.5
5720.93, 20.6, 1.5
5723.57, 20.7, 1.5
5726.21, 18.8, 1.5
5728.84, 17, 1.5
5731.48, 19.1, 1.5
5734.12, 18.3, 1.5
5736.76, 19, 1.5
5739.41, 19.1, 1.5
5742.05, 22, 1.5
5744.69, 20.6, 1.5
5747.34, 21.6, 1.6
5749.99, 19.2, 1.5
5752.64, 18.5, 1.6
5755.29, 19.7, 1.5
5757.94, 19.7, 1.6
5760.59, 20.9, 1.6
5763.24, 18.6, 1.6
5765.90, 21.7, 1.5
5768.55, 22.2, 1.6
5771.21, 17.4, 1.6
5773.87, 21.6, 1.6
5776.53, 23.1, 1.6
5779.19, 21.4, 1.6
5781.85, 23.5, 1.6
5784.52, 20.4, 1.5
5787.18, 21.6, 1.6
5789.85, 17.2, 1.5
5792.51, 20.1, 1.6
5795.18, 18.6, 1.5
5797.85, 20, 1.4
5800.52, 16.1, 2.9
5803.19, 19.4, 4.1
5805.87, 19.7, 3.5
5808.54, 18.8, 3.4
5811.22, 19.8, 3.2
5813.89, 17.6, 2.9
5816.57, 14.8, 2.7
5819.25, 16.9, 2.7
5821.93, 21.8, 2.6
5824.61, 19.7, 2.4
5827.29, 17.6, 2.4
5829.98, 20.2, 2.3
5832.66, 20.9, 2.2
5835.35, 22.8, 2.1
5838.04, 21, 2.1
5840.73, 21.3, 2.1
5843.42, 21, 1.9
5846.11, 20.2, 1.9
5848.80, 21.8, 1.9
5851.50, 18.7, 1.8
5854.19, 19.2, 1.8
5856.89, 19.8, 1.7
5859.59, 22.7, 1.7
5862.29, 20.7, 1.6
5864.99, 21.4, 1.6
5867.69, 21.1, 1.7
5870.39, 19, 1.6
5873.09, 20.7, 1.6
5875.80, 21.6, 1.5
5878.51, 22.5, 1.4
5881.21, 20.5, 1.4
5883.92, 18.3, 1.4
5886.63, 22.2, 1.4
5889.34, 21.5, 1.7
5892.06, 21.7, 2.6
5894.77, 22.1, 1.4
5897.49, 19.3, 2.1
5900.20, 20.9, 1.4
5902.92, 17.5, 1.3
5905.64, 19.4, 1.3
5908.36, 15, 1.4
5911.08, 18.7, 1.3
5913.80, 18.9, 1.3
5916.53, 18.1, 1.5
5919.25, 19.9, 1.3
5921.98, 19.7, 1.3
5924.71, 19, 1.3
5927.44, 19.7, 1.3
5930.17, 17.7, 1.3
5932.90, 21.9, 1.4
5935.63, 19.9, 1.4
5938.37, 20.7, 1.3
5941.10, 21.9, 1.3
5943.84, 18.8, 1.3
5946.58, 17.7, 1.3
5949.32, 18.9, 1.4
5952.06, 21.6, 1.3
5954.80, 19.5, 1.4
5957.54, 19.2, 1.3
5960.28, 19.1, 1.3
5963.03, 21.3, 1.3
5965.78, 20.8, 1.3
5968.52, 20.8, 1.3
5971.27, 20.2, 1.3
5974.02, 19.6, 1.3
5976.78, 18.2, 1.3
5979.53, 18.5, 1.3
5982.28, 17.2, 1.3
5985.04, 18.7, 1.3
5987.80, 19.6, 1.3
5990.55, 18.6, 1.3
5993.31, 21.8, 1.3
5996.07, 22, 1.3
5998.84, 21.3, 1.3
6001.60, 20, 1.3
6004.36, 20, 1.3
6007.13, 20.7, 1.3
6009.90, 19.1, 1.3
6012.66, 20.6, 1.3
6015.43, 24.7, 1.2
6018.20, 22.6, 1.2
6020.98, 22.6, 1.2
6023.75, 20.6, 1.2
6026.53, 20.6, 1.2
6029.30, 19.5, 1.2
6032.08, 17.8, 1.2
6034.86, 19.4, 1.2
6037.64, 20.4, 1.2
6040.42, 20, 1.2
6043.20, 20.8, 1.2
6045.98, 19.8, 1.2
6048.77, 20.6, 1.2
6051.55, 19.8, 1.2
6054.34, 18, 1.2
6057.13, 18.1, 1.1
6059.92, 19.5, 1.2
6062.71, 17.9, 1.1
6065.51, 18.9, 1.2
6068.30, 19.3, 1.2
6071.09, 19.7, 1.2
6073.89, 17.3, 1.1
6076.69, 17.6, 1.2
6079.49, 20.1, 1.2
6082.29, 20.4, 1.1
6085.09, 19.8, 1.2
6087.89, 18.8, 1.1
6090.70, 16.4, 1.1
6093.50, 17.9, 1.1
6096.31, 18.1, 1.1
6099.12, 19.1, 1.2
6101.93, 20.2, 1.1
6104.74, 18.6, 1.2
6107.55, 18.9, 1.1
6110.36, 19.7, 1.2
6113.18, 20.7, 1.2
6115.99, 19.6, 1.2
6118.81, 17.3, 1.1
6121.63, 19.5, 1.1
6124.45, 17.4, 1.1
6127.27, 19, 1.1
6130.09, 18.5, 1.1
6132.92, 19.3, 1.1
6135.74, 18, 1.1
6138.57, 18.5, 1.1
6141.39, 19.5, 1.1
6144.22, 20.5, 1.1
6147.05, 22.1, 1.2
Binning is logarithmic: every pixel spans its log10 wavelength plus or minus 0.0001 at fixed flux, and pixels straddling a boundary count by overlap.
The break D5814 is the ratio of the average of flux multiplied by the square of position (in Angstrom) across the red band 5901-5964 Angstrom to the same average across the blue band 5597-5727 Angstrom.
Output 1.1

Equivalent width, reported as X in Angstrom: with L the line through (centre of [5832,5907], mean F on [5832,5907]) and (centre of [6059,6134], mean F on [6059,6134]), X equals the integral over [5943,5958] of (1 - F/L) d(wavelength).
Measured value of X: 0.6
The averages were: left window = 20.7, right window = 18.9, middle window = 19.3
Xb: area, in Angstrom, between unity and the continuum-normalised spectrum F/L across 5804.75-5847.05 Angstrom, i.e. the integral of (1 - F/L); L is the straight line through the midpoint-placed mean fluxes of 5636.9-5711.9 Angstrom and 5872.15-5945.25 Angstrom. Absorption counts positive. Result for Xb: 0.06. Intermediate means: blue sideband 19.2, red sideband 19.9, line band 19.6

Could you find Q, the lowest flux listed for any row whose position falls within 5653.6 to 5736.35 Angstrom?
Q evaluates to 16.6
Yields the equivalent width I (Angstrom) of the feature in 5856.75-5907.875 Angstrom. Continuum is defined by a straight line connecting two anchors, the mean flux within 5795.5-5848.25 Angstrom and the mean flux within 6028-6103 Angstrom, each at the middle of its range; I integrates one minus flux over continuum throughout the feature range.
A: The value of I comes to -3.2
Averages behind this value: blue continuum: 19.5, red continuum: 19.1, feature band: 20.6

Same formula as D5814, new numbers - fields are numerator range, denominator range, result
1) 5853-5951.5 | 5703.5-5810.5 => 1.06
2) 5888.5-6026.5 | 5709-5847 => 1.07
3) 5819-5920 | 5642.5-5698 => 1.14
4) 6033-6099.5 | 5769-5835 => 1.06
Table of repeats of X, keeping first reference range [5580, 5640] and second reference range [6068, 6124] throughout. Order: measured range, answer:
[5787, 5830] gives 1.1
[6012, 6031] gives -2.6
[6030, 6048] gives -0.7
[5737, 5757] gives -0.8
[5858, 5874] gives -1.5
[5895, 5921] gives 0.4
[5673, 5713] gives 1.2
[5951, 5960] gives -0.4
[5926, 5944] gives -1.0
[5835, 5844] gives -1.1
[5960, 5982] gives -0.8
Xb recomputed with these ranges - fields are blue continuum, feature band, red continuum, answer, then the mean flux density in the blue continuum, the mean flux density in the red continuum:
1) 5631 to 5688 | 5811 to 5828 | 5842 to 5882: 1.9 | 19.5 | 20.7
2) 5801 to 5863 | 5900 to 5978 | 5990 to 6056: 2.8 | 19.8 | 20.5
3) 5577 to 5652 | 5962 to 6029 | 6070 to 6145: -4.7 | 19.6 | 18.9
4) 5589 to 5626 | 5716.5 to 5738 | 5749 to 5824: 0.9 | 20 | 19.7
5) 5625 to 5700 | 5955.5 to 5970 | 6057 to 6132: -1.0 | 19.2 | 18.8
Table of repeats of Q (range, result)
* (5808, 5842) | 14.8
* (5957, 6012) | 17.2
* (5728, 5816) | 16.1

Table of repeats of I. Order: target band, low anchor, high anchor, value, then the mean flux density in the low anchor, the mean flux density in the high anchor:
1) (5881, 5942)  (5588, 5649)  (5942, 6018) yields 0.8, 20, 20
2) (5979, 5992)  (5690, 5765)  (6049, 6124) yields 0.3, 19.3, 18.9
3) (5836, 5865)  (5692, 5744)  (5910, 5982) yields -2.0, 19.1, 19.6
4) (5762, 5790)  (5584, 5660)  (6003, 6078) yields -1.8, 19.6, 19.8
